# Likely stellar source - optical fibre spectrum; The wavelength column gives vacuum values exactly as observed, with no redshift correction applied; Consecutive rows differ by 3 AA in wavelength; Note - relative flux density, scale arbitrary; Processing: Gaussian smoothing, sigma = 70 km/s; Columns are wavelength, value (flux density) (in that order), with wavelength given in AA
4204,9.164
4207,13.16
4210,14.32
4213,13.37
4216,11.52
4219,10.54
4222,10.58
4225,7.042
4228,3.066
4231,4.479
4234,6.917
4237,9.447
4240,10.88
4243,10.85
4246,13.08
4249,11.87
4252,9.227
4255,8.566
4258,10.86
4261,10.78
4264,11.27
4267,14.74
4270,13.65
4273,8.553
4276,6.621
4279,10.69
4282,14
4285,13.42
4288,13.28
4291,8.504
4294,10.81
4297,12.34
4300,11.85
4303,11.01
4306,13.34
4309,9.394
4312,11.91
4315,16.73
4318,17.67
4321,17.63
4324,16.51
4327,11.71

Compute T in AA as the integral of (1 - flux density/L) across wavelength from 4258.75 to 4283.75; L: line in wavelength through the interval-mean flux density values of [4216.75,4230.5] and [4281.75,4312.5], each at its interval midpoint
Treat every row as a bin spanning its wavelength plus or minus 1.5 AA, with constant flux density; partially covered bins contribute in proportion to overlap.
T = -2.42 AA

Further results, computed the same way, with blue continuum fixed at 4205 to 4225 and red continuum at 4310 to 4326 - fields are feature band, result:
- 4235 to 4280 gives 9.1 AA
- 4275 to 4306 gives 6.9 AA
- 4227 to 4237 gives 5.5 AA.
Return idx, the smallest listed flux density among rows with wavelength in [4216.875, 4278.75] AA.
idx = 3.066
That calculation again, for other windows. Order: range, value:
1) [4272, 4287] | 6.621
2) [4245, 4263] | 8.566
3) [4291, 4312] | 8.504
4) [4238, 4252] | 9.227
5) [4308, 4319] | 9.394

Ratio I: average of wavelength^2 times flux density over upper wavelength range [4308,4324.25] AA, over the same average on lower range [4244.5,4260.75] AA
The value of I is 1.44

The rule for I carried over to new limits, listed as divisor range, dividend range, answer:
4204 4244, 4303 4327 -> 1.55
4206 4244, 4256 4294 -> 1.20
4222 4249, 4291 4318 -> 1.48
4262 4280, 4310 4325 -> 1.48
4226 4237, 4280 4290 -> 2.43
